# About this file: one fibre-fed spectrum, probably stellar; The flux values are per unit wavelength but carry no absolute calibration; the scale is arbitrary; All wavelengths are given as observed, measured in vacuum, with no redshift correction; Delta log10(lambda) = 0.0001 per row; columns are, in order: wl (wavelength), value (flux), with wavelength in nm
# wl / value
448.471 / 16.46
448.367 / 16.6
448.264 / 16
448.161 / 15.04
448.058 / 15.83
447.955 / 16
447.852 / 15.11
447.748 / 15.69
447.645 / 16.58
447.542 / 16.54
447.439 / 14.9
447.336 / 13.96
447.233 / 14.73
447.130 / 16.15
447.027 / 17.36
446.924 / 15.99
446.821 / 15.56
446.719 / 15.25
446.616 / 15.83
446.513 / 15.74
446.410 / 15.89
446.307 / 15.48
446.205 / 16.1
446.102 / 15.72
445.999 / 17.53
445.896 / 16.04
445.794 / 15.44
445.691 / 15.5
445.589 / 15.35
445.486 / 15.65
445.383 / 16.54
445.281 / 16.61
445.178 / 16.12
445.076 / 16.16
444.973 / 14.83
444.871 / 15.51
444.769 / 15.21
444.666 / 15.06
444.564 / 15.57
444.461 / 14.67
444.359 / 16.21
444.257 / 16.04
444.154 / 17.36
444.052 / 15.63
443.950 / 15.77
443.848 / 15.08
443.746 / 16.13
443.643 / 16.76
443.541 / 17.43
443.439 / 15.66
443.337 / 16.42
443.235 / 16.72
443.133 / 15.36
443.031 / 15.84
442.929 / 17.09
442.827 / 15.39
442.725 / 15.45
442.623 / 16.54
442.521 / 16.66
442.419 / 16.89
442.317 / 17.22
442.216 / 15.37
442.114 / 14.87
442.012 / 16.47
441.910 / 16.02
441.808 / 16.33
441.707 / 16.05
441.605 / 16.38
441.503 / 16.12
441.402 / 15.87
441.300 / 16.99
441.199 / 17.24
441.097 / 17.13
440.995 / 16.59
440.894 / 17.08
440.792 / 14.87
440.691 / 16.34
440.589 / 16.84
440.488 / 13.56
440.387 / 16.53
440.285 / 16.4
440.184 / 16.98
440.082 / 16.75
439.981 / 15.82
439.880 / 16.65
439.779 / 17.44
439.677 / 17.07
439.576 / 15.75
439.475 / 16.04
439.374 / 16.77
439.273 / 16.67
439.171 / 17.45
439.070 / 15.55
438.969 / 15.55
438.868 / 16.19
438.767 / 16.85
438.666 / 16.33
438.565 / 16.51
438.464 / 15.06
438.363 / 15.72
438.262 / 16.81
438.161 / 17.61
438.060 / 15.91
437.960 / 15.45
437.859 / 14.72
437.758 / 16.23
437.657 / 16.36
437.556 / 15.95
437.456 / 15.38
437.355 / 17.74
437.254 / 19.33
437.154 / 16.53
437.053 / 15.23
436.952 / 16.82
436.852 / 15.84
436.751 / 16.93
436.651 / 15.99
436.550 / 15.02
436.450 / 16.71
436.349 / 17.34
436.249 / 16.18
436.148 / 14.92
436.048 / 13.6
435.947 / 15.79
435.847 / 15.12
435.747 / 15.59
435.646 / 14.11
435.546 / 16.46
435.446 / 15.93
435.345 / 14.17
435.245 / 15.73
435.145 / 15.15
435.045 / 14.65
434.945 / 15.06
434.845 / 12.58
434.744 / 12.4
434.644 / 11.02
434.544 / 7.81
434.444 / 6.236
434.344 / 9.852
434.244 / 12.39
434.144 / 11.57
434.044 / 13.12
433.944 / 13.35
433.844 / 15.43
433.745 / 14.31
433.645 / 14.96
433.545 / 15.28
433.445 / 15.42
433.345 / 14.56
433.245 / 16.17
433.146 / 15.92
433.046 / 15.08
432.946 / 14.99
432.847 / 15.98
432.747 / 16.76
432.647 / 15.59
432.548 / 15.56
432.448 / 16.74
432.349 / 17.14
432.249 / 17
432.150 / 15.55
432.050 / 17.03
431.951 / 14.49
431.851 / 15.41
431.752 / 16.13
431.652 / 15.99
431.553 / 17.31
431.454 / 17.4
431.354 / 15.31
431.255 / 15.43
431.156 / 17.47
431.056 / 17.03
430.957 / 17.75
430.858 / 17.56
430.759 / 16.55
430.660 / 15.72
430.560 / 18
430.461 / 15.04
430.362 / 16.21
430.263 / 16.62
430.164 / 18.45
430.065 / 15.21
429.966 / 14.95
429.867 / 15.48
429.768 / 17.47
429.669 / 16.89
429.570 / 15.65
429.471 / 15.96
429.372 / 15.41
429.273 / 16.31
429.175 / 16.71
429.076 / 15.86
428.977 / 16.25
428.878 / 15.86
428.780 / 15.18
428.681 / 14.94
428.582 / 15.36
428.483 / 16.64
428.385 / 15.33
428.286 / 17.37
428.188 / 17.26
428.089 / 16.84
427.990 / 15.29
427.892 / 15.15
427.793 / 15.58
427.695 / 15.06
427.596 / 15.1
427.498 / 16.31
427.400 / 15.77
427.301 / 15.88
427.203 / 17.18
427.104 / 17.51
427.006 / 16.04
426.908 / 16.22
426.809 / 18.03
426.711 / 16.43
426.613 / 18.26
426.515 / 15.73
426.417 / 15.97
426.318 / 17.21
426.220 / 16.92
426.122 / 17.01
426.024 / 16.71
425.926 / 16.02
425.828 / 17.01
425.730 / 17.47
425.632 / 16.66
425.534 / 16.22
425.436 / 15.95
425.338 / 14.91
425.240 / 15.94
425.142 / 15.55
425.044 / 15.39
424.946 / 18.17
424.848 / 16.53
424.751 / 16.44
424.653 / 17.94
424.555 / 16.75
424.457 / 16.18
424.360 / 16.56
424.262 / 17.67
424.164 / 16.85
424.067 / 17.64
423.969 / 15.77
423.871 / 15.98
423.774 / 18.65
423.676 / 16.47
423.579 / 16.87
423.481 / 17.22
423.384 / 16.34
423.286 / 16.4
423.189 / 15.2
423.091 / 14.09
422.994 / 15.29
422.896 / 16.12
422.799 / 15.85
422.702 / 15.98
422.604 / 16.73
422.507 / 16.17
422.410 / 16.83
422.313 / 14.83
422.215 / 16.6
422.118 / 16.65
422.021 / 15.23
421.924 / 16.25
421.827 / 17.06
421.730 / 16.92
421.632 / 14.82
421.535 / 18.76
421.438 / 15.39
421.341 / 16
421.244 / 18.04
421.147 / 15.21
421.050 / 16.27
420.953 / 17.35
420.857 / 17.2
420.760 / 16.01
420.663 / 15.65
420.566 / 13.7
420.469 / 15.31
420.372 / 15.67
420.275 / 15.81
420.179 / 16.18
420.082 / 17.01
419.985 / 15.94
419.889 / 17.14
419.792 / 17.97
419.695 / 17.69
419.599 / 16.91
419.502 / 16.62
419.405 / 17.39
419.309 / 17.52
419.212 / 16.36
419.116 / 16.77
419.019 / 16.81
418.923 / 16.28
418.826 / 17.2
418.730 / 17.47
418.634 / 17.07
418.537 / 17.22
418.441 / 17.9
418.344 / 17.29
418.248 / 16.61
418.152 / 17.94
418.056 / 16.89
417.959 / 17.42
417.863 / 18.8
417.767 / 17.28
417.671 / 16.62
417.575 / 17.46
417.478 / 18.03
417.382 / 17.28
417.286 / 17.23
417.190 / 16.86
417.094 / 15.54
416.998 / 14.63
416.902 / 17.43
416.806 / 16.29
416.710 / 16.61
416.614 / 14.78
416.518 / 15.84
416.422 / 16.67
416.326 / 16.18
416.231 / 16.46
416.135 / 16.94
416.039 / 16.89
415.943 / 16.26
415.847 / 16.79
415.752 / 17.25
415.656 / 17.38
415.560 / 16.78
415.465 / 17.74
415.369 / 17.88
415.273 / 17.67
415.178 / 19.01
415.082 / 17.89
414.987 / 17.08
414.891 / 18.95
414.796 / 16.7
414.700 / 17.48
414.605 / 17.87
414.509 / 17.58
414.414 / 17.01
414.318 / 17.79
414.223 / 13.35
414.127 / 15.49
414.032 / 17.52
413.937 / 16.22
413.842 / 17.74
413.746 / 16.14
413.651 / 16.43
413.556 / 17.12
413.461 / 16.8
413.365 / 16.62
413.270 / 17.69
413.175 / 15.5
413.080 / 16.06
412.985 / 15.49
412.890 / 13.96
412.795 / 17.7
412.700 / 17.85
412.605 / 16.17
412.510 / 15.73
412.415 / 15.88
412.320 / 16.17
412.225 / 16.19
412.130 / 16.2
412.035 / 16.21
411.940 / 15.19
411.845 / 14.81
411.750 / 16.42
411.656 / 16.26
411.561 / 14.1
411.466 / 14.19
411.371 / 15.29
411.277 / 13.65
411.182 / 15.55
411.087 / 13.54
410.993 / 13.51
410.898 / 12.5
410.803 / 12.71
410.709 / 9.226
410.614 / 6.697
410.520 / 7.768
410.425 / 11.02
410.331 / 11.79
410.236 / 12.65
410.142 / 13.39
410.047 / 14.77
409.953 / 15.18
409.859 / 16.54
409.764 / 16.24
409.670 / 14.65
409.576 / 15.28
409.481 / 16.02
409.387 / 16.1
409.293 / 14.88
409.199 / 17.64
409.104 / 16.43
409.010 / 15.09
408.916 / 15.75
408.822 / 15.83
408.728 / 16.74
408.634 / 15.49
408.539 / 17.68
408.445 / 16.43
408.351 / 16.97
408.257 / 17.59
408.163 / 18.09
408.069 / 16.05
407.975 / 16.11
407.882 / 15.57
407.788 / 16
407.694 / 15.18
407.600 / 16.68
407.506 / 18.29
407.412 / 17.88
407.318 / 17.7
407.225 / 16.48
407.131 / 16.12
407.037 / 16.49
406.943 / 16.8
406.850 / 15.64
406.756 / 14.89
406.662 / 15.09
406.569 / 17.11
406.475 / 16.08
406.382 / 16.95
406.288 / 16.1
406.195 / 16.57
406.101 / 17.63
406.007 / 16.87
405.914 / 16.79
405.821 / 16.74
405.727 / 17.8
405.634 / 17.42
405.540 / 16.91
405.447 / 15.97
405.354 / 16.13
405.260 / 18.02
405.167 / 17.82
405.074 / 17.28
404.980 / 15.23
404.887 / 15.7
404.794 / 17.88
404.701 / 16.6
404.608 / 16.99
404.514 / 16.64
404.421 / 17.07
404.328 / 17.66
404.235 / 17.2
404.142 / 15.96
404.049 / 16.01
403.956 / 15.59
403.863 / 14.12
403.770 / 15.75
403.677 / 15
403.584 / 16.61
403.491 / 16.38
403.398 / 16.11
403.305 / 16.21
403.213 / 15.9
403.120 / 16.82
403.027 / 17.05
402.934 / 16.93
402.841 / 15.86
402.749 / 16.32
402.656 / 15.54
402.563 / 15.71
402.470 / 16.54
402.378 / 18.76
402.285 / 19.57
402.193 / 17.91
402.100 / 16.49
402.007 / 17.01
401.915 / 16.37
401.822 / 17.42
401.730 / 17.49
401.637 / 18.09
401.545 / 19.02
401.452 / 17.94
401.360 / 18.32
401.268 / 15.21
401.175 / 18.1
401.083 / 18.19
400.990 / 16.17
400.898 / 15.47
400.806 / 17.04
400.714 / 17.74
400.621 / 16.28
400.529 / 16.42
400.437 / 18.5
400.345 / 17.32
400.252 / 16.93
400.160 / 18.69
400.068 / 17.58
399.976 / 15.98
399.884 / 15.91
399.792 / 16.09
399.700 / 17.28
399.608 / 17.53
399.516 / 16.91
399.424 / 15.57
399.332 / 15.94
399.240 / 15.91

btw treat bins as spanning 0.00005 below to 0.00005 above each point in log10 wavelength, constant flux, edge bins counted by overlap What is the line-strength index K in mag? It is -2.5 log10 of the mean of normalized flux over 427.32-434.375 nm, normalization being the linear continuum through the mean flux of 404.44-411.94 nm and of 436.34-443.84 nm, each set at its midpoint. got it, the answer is 0.02 mag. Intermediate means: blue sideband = 15.6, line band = 15.8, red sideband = 16.3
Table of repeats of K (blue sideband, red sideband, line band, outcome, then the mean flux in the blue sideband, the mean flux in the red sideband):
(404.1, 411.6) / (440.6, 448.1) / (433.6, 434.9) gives 0.31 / 15.7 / 16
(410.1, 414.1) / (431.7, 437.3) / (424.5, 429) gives -0.10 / 14.8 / 14.9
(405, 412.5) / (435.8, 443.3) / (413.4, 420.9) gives -0.07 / 15.6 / 16.2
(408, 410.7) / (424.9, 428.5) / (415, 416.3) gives -0.12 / 14.9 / 16.4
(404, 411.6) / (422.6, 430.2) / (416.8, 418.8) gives -0.07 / 15.7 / 16.3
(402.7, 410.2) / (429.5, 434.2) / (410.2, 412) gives 0.24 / 16.4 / 15.9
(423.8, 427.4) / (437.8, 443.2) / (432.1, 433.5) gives 0.04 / 16.6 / 16.2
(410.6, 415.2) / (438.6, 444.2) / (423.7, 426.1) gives -0.04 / 15.8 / 16.3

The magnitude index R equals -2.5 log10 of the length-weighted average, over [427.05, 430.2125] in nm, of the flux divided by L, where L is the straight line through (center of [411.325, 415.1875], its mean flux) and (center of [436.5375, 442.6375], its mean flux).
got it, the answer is 0.02 mag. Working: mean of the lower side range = 16.4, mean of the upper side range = 16.3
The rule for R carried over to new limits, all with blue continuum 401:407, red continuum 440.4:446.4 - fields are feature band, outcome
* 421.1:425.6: 0.003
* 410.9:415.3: 0.024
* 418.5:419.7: -0.034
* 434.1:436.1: 0.216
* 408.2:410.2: 0.048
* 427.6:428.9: 0.034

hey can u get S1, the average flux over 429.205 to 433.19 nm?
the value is 16.3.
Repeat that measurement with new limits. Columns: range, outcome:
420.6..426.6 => 16.4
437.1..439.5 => 16.4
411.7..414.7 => 16.4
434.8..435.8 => 15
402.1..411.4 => 15.9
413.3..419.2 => 17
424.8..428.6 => 16.4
